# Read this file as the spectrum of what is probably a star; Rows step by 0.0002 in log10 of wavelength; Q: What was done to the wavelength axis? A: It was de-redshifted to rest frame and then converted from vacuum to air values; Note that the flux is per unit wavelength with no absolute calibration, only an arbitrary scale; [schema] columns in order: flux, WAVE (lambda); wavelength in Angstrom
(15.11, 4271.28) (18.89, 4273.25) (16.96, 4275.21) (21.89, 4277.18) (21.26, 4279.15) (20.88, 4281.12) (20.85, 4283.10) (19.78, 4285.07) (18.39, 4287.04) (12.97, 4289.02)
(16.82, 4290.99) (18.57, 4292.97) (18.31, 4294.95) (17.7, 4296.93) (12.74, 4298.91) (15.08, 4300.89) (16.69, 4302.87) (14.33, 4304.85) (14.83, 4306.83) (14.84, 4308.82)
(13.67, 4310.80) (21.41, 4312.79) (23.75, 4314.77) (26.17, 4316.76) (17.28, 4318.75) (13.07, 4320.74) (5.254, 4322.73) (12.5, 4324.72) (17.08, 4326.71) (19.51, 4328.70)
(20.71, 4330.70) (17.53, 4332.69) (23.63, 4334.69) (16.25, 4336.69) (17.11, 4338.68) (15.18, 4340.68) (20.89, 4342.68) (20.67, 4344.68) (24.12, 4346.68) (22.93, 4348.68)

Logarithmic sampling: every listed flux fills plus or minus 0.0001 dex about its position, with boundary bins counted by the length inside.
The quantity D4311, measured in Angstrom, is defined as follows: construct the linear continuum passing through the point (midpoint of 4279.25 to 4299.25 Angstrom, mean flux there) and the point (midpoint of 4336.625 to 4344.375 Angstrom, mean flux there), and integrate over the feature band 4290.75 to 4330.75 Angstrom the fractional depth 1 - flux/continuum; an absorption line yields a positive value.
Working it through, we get 3.0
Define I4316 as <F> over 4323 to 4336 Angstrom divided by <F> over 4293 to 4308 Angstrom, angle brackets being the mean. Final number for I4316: 1.12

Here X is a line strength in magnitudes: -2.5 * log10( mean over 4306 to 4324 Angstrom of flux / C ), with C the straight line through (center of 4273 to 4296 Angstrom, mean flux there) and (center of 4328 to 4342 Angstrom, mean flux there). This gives 0.12 mag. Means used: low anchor 18.8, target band 16.6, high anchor 18.6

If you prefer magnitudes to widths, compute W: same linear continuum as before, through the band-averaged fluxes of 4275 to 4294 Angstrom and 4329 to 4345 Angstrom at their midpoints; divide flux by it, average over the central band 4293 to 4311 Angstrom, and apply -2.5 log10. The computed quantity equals 0.21 mag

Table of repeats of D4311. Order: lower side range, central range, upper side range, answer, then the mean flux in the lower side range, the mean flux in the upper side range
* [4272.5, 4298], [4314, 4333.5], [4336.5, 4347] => 1.71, 18.7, 18.9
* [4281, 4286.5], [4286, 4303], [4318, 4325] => 1.39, 20.3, 11.8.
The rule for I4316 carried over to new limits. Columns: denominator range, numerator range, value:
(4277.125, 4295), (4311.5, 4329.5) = 0.92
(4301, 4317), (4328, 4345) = 1.07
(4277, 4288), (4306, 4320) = 0.92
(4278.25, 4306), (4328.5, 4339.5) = 1.10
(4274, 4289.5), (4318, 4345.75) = 0.88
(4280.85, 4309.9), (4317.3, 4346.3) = 1.03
